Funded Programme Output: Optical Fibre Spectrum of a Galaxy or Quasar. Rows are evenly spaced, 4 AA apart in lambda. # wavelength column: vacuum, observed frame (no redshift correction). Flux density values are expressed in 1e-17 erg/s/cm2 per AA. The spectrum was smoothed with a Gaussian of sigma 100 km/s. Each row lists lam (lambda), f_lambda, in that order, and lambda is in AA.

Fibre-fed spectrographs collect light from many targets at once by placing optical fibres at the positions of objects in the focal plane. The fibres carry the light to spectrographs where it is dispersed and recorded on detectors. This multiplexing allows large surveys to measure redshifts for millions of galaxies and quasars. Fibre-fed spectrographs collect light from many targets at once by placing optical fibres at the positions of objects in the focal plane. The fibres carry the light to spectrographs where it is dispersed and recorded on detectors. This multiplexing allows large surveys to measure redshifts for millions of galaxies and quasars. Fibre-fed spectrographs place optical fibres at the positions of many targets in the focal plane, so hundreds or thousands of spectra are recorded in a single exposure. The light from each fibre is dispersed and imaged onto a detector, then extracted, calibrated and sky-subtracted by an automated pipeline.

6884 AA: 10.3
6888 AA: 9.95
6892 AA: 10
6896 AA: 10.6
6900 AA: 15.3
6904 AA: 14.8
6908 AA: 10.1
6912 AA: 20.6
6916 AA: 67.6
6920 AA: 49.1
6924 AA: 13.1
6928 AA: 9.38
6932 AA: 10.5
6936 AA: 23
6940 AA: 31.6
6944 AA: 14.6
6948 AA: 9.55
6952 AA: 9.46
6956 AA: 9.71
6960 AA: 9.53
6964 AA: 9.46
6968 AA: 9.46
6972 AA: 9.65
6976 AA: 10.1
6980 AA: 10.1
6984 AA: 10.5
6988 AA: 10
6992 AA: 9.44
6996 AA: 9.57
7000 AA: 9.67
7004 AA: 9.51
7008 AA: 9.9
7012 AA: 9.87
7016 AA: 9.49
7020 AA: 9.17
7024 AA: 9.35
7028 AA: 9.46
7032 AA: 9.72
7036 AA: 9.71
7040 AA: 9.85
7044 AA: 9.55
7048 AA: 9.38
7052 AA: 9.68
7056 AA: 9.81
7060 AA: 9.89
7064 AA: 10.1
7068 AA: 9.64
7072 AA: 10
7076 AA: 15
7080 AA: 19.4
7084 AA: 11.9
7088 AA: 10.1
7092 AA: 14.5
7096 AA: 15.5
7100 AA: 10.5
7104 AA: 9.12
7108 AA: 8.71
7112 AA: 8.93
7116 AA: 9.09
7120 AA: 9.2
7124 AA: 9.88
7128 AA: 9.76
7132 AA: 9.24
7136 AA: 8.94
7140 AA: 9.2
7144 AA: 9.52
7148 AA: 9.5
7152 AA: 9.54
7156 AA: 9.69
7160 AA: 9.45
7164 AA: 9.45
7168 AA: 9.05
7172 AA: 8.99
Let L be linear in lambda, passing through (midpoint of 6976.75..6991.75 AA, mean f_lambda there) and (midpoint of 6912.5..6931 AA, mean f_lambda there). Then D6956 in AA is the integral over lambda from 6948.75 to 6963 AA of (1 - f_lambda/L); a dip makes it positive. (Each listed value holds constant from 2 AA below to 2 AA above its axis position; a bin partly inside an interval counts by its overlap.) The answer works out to 7.5 AA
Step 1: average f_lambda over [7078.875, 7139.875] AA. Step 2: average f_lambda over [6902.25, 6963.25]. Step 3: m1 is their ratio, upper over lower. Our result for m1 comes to 0.54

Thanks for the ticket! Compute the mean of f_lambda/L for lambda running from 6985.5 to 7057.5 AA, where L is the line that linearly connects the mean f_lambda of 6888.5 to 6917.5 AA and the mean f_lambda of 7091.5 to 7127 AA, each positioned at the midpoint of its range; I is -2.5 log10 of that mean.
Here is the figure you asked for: 0.44 mag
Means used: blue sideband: 19.9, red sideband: 10.4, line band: 9.62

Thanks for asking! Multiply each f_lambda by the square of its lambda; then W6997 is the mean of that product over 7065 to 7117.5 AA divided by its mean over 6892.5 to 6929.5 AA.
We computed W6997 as 0.53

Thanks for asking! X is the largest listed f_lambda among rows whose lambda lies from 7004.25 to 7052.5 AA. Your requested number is 9.9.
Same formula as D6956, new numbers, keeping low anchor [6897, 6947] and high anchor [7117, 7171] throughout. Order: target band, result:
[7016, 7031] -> 6.6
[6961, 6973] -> 6.3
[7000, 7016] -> 7.2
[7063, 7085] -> 1.2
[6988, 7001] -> 6.2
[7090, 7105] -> -0.5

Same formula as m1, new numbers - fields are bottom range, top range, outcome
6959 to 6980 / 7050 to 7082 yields 1.21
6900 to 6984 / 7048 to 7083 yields 0.67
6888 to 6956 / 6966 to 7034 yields 0.50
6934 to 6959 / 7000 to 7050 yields 0.60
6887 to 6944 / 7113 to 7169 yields 0.45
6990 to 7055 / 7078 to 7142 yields 1.13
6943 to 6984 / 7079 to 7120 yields 1.14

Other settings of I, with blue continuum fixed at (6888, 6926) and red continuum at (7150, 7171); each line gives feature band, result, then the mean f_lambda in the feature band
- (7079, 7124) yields 0.12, 11.3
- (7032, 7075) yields 0.45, 9.88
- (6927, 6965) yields 0.44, 13.9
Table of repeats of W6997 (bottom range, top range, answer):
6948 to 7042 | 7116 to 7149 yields 1.01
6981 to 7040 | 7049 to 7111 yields 1.21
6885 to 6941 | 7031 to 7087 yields 0.55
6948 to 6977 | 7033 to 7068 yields 1.04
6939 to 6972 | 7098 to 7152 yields 0.81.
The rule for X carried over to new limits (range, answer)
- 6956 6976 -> 10.1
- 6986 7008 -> 10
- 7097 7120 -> 10.5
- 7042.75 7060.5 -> 9.89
